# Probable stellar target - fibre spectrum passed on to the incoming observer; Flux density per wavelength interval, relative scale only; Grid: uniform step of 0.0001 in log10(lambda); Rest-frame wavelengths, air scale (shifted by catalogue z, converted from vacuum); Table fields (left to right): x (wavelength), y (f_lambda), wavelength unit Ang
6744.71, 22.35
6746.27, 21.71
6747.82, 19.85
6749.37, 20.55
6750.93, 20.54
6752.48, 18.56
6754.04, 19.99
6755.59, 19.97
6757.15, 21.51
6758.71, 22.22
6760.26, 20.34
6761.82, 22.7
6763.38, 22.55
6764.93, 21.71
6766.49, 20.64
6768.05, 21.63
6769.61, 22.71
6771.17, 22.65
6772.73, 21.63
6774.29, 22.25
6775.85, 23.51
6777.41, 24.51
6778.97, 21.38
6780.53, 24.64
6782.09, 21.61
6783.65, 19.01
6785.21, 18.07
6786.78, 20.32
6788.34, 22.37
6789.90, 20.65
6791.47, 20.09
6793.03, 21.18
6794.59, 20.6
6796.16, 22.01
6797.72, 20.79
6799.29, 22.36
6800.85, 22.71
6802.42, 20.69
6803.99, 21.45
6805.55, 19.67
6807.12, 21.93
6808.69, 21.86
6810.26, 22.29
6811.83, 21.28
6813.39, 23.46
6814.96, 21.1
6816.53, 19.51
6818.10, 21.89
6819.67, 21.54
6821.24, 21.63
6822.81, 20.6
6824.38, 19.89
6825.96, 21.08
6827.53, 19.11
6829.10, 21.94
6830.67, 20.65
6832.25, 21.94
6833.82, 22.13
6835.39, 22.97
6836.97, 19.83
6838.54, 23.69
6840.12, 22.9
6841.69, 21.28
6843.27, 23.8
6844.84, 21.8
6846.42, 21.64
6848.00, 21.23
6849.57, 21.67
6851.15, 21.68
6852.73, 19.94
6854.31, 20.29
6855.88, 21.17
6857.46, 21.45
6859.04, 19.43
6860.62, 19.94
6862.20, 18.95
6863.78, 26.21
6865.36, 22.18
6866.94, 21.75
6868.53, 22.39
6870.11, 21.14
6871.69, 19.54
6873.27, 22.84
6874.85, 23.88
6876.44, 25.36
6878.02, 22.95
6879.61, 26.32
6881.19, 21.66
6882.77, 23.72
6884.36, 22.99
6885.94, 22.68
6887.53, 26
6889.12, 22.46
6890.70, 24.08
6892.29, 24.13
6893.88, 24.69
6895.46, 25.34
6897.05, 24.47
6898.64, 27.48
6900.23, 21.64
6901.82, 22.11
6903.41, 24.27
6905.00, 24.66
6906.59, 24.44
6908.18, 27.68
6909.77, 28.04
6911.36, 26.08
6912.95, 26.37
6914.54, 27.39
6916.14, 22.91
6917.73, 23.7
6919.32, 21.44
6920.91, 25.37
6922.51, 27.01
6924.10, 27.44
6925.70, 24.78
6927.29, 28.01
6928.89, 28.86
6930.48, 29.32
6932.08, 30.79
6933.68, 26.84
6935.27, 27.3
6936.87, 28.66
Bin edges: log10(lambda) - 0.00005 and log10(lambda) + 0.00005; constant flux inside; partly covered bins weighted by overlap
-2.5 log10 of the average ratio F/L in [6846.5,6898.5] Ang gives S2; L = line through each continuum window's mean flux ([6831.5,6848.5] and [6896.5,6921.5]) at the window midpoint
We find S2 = 0.038 mag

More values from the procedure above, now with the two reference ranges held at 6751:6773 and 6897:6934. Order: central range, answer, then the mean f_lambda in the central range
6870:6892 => 0.07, 23.3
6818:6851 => 0.09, 21.6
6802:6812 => 0.07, 21.3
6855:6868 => 0.14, 21.4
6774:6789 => 0.01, 21.8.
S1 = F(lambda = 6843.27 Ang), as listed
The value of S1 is 23.8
